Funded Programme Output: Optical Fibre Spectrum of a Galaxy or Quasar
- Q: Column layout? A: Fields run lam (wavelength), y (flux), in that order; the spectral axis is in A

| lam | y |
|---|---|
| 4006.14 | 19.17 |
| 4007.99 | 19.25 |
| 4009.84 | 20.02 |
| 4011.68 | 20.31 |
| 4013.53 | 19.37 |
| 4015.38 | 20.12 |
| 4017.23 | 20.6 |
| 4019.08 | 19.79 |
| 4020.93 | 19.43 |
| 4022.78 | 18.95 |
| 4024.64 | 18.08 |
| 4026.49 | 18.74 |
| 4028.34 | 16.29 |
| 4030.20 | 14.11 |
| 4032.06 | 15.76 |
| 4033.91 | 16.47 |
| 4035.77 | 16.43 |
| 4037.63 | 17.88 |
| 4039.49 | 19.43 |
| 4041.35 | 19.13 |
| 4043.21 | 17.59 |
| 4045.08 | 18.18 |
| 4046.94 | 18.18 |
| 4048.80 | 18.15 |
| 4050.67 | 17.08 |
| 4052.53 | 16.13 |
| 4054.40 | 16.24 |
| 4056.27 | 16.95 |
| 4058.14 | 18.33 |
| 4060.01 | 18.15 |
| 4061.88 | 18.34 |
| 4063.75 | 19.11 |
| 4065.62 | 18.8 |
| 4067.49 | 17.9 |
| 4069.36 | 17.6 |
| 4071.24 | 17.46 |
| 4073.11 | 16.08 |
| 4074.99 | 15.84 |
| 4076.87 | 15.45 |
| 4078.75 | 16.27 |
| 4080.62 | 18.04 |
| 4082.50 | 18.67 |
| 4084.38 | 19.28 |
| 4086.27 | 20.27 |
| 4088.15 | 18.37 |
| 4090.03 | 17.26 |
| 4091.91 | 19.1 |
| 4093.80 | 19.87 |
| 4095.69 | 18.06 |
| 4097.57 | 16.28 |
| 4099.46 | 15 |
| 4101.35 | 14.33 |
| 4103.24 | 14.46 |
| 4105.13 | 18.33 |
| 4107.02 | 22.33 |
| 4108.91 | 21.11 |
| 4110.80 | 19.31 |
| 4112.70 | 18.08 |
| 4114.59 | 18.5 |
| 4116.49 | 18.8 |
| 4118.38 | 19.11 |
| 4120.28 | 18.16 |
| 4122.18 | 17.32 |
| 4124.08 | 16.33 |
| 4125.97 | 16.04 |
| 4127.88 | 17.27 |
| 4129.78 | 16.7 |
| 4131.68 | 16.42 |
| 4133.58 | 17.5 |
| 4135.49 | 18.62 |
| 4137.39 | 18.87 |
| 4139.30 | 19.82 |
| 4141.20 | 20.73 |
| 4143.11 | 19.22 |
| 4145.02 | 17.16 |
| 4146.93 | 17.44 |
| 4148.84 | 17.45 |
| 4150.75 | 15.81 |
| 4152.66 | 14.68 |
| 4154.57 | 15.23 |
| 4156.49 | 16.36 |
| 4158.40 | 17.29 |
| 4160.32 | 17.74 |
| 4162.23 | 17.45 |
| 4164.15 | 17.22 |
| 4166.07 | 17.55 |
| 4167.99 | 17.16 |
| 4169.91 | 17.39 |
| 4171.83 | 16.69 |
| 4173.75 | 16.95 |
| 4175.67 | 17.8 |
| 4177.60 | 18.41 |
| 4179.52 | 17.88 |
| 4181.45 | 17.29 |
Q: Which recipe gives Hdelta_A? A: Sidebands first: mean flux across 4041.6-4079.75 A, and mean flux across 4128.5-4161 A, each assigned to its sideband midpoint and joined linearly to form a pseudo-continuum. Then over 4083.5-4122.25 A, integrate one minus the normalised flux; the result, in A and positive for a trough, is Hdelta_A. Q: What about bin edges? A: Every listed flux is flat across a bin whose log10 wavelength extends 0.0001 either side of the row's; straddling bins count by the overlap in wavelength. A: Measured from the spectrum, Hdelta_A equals -1.8 A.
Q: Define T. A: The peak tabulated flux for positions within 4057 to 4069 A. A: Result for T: 19.11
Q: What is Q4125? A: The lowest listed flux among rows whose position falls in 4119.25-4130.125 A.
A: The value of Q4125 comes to 16.04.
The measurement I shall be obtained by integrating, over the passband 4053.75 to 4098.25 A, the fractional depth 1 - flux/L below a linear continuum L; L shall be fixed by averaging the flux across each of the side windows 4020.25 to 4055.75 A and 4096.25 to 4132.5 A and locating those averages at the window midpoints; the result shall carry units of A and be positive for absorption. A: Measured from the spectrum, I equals -0.8 A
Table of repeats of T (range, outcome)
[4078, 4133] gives 22.33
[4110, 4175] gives 20.73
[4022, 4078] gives 19.43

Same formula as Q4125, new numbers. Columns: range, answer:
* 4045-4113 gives 14.33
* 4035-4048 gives 16.43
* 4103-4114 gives 14.46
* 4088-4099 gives 16.28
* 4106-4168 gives 14.68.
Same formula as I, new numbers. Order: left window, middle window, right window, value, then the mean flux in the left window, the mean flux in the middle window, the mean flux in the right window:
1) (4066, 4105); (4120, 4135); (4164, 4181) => 0.36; 17.3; 17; 17.5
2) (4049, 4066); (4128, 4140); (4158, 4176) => -0.34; 17.7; 17.9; 17.3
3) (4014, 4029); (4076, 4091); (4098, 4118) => 0.28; 19.1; 18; 18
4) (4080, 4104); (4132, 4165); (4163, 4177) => -0.32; 17.6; 17.5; 17.3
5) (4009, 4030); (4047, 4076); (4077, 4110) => 1.52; 19.1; 17.5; 18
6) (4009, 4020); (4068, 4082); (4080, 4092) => 1.58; 20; 16.8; 18.7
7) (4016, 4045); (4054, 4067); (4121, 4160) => -0.21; 17.9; 18.1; 17.3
